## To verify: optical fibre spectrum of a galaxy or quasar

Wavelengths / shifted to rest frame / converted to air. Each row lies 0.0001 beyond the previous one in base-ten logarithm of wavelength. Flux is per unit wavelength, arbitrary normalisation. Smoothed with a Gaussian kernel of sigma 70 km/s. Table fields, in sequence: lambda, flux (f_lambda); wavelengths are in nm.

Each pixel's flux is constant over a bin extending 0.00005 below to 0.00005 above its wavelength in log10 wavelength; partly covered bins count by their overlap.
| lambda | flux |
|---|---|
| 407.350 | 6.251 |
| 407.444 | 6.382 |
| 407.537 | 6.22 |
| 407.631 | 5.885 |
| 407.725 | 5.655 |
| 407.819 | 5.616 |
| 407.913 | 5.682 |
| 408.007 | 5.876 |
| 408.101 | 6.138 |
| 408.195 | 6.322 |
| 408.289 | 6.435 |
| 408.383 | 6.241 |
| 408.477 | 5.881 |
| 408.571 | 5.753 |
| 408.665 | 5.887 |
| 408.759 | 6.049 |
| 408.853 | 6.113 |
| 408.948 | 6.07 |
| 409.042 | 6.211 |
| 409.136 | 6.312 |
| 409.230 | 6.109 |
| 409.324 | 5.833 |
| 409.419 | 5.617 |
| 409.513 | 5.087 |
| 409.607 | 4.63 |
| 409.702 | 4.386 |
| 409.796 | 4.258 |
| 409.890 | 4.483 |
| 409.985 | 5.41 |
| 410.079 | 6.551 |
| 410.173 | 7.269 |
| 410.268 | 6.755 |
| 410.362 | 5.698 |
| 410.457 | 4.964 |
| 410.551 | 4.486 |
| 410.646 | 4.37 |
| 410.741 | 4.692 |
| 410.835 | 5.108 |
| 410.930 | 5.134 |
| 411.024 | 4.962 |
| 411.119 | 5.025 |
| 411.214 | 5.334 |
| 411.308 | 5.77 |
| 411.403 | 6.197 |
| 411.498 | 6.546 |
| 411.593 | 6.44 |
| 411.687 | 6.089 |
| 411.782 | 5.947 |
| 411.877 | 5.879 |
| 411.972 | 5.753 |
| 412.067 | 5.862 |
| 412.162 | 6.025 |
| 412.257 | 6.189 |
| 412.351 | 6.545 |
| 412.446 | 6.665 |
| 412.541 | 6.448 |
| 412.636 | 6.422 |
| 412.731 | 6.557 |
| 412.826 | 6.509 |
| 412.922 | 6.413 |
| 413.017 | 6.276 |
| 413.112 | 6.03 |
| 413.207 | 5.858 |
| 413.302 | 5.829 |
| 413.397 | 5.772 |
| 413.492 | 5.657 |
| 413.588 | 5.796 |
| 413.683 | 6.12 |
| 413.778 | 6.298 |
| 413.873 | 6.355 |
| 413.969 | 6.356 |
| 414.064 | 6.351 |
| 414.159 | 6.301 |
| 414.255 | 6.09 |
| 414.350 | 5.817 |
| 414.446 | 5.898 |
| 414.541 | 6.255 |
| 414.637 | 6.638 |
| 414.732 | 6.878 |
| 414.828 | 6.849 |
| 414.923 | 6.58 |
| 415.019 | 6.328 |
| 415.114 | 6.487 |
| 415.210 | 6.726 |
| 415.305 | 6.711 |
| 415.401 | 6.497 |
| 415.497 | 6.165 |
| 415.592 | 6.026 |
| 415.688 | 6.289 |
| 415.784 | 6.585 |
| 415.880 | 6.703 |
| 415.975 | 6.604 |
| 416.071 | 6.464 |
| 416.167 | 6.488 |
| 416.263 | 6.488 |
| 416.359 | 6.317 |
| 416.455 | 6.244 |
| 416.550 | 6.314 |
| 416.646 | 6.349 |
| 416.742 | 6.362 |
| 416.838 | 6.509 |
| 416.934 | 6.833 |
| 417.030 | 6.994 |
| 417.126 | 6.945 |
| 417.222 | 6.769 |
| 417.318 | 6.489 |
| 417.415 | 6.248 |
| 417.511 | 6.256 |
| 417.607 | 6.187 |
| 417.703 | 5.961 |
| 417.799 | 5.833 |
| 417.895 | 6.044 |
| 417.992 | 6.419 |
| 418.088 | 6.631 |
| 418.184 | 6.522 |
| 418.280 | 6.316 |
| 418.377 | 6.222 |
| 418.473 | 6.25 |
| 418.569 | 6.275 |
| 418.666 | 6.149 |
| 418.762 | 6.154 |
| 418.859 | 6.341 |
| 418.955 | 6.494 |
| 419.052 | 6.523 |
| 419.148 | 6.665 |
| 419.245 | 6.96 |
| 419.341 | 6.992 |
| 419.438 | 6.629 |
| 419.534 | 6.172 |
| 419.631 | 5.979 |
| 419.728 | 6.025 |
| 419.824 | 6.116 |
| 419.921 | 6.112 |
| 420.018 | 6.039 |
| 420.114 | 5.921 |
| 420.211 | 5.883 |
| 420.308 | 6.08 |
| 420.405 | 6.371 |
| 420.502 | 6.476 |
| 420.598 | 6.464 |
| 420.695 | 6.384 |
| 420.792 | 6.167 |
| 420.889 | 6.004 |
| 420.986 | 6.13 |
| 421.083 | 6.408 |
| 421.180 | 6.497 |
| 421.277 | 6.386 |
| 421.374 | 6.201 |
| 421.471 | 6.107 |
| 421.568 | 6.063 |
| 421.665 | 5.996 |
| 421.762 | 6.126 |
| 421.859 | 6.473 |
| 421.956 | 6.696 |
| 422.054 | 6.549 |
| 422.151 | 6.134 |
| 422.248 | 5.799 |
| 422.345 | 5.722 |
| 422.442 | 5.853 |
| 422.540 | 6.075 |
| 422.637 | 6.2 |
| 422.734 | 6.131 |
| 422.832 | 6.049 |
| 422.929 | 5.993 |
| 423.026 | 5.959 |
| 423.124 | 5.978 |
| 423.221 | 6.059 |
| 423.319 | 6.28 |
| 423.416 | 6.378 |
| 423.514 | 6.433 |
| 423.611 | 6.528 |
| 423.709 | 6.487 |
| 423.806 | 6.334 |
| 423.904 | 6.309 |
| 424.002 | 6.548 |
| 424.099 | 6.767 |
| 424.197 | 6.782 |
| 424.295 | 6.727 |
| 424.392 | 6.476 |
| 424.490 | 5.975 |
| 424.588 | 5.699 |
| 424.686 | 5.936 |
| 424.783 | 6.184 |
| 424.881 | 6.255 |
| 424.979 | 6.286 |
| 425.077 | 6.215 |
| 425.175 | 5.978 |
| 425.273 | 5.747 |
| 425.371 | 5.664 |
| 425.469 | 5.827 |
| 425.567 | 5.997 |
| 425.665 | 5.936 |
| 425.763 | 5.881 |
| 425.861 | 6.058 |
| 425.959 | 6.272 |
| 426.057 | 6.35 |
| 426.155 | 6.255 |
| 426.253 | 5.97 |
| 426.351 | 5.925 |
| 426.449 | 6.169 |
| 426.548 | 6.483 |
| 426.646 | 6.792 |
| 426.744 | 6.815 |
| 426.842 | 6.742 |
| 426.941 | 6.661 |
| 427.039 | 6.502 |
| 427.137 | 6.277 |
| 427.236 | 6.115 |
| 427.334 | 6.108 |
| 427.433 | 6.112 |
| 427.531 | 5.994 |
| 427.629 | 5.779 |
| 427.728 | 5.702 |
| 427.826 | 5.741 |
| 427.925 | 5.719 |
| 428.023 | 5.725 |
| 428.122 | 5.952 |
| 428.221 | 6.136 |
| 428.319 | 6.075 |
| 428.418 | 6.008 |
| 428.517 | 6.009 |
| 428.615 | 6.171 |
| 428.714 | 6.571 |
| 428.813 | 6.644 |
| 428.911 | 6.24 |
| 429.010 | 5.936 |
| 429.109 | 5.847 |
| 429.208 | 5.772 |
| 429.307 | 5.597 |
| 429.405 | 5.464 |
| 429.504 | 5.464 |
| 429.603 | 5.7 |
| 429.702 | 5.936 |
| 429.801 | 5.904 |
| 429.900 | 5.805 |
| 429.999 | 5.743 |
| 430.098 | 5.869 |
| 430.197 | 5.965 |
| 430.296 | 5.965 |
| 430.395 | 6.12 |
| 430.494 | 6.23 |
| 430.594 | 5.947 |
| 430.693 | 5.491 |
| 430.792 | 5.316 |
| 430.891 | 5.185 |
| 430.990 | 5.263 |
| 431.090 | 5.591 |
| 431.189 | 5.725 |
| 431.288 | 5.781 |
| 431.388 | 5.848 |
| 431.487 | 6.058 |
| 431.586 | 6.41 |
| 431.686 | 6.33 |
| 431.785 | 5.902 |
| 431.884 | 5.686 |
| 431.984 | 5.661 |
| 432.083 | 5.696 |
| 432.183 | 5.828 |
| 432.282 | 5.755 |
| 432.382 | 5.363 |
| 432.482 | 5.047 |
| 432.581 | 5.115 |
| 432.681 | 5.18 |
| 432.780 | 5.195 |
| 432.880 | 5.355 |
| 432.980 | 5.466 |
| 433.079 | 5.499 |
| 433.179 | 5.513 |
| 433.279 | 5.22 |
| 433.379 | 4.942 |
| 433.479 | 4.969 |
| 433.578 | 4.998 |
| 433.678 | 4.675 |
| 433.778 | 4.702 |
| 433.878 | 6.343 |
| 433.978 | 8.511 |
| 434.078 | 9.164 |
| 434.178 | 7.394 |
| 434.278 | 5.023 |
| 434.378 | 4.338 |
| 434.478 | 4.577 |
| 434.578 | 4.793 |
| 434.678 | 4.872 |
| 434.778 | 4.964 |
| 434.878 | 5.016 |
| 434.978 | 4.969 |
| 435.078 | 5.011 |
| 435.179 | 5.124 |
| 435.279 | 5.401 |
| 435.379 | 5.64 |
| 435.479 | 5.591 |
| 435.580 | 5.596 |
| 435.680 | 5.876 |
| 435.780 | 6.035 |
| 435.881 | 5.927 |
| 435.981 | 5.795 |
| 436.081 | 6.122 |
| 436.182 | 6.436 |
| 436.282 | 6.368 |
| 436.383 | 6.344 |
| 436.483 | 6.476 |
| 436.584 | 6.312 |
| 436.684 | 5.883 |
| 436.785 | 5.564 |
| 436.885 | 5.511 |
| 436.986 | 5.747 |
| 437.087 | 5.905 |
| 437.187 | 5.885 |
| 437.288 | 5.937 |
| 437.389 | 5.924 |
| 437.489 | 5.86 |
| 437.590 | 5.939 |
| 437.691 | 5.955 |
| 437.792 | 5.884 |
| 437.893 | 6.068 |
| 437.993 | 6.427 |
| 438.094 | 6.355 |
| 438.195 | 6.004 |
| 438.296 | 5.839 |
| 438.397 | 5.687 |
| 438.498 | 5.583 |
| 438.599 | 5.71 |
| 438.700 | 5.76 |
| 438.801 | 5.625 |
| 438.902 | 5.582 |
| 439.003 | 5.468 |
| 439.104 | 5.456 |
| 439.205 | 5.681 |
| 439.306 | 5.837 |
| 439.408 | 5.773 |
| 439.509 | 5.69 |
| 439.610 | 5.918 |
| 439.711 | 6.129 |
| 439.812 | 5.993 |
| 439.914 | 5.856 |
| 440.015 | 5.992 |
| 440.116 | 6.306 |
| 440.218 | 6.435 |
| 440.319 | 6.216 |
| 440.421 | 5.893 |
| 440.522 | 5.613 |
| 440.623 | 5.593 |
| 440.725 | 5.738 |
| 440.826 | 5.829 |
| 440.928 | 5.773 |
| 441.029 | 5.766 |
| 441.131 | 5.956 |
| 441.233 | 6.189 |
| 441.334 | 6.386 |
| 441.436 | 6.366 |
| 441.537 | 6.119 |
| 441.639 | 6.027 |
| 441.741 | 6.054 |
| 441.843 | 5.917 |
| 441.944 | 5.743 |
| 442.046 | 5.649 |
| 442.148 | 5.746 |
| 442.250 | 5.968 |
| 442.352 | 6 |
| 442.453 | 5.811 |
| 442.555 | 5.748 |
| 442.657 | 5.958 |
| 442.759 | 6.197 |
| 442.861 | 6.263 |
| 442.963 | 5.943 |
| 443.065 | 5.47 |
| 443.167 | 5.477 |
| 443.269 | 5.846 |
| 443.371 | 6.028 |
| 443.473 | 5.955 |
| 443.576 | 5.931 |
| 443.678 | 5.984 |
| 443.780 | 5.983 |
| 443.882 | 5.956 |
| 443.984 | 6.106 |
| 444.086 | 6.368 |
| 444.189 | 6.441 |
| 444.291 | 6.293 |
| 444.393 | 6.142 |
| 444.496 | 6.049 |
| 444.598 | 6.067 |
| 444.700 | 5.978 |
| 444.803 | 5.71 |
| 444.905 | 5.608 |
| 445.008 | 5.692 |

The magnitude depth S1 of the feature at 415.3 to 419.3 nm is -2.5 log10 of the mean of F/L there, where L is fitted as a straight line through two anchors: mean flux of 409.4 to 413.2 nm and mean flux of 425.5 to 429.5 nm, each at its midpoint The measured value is -0.10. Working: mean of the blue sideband 5.72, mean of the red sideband 6.1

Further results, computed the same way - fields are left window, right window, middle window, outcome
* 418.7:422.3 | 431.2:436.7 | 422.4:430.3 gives -0.02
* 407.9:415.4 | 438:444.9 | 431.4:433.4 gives 0.07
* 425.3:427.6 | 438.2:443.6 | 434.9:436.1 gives 0.08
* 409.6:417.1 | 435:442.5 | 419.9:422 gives -0.04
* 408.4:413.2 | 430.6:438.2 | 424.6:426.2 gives -0.06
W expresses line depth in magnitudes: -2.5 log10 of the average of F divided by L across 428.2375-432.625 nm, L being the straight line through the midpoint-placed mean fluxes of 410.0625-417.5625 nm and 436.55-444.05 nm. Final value 0.03 mag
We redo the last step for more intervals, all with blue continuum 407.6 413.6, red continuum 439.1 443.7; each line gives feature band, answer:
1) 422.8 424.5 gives -0.088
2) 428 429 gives -0.051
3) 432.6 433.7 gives 0.137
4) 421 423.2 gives -0.055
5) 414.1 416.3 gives -0.107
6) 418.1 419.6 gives -0.107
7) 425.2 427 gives -0.060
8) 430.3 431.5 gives 0.032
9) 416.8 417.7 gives -0.126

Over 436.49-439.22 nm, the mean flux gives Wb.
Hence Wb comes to 5.85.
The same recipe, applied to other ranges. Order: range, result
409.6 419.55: 6.15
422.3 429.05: 6.17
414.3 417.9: 6.43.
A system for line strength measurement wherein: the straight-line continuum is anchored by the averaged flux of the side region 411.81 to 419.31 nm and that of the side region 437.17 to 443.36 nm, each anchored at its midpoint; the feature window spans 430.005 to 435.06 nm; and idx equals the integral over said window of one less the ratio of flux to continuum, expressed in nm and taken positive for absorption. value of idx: 0.36 nm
